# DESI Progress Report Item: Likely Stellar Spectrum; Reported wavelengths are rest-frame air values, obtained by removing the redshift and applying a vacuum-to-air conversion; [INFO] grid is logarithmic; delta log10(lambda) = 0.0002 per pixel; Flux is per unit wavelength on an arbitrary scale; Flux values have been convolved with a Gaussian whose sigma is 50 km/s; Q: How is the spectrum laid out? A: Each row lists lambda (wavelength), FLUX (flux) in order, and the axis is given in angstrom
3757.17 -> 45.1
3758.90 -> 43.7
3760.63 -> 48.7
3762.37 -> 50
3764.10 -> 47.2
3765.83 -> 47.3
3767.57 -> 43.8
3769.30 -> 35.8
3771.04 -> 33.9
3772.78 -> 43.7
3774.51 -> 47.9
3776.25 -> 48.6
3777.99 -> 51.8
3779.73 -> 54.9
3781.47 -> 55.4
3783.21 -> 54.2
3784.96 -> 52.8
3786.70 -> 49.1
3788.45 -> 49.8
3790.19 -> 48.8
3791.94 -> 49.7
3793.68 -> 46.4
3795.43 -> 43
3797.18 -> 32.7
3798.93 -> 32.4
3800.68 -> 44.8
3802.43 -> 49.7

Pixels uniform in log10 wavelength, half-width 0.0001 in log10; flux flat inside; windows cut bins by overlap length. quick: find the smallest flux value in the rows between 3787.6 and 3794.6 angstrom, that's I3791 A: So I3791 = 46.4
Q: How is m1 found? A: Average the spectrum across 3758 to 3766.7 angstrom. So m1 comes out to 47.4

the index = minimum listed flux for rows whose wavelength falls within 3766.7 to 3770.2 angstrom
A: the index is 35.8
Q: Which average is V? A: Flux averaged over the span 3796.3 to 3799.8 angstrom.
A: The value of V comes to 32.5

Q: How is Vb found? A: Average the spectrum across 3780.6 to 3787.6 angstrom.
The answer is 52.8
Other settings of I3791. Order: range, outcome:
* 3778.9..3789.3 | 49.1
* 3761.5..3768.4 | 43.8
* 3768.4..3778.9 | 33.9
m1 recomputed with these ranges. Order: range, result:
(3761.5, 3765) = 48.6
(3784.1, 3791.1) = 50.1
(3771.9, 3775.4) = 45.8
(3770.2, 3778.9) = 45.3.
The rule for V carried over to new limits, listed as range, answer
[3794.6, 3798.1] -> 37.7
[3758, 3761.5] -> 46.2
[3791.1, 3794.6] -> 48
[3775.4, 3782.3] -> 52.7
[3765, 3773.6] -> 40.8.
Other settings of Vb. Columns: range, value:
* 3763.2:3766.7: 47.3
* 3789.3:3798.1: 44.1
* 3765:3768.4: 45.5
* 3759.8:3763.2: 49.2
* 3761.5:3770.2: 44.8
